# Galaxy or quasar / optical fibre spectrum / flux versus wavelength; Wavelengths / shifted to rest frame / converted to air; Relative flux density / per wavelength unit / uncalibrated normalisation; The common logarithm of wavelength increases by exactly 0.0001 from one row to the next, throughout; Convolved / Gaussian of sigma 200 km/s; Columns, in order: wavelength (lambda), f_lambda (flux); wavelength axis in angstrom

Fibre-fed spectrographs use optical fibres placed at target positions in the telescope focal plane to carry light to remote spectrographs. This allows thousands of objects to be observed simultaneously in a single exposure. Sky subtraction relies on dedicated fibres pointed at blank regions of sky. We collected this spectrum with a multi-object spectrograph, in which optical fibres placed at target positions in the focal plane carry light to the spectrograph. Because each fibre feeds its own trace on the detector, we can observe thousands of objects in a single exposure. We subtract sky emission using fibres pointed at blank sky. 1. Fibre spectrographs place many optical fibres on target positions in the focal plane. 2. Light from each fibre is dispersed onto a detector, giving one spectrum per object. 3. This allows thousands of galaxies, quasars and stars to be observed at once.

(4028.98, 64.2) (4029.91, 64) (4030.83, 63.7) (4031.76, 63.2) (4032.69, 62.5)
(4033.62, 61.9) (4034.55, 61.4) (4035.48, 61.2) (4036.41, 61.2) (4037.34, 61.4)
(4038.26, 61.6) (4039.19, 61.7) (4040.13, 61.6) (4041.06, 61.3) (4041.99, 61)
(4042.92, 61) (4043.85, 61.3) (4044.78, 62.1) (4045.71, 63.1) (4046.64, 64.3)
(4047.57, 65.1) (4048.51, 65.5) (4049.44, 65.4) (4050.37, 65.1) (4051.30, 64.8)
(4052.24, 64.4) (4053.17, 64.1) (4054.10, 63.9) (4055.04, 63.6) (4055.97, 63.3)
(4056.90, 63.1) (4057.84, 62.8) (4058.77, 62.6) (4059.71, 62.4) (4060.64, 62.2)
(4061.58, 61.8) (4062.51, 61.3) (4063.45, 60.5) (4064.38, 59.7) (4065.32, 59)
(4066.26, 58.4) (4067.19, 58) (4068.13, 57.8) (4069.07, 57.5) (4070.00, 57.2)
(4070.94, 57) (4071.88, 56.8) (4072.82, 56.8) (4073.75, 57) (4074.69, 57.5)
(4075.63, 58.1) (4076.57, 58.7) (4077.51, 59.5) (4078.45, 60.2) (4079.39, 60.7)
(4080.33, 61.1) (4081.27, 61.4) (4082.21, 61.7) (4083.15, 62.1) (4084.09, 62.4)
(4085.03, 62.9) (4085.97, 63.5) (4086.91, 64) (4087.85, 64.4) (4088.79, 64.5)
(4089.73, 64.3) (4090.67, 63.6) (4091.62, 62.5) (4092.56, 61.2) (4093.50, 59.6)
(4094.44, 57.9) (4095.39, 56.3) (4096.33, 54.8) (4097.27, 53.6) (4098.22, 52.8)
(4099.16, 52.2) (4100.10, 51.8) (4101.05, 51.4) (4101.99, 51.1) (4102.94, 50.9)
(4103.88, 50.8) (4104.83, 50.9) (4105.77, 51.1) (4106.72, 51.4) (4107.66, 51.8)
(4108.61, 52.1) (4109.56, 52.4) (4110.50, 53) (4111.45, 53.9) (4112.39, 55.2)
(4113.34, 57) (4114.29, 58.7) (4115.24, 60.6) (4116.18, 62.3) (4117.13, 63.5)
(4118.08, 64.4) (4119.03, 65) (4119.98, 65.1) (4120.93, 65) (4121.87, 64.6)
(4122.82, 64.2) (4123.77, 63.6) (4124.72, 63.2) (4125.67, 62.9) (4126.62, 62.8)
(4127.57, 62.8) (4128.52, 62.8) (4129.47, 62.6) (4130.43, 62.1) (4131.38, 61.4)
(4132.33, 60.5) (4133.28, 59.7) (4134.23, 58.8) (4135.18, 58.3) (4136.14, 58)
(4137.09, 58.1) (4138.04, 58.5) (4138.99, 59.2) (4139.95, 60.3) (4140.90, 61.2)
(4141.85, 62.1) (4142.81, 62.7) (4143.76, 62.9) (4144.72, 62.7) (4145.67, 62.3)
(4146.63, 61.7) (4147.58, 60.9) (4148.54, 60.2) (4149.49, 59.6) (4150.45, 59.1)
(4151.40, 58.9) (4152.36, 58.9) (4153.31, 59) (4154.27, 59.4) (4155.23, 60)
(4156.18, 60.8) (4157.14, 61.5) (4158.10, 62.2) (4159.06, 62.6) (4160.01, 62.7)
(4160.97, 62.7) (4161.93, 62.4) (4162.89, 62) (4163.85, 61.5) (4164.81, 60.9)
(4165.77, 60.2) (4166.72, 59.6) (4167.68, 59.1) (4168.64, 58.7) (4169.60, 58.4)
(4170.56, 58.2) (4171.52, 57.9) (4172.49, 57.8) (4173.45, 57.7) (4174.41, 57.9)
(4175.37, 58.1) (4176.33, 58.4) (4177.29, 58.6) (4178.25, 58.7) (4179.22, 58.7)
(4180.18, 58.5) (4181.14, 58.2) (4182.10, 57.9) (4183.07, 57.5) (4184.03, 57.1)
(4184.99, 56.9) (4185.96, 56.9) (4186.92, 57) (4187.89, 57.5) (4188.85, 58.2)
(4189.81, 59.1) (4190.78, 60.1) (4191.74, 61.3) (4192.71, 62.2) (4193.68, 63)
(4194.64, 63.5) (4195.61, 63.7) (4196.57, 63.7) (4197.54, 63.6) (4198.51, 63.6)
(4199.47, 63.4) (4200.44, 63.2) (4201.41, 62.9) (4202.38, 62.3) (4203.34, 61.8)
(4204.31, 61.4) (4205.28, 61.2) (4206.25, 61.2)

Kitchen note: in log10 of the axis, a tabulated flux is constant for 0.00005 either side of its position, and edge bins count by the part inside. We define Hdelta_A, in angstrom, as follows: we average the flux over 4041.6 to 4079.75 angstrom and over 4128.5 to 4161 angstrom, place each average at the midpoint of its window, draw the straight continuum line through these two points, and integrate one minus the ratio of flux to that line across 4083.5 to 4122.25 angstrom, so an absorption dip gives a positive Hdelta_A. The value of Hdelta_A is 1.9 angstrom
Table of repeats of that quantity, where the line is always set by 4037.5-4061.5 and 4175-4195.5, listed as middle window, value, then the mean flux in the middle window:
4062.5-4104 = 2.3 angstrom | 58.6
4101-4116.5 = 1.9 angstrom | 53.8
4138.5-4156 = -0.1 angstrom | 60.6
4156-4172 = -0.3 angstrom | 60.7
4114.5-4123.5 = -0.4 angstrom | 63.7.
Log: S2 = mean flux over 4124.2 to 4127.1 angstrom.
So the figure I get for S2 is 63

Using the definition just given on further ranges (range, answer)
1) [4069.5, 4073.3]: 57.1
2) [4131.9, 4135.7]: 59.3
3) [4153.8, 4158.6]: 60.7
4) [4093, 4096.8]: 57.2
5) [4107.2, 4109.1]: 51.7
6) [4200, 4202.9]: 62.8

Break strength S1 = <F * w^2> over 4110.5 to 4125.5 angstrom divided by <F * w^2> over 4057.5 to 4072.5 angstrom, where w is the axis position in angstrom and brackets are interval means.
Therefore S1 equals 1.1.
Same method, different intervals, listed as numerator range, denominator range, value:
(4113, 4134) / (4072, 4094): 1.04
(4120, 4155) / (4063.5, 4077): 1.09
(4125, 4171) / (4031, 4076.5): 1.04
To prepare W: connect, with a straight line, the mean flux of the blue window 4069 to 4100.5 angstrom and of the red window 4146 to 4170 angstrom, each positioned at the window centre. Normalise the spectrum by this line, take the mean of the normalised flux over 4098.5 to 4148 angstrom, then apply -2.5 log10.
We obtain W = 0.020 mag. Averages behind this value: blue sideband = 59.3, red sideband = 60.5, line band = 58.9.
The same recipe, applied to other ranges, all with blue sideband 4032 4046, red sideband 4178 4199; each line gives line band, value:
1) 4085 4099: 0.02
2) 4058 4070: 0.02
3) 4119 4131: -0.05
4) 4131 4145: 0.00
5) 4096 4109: 0.17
